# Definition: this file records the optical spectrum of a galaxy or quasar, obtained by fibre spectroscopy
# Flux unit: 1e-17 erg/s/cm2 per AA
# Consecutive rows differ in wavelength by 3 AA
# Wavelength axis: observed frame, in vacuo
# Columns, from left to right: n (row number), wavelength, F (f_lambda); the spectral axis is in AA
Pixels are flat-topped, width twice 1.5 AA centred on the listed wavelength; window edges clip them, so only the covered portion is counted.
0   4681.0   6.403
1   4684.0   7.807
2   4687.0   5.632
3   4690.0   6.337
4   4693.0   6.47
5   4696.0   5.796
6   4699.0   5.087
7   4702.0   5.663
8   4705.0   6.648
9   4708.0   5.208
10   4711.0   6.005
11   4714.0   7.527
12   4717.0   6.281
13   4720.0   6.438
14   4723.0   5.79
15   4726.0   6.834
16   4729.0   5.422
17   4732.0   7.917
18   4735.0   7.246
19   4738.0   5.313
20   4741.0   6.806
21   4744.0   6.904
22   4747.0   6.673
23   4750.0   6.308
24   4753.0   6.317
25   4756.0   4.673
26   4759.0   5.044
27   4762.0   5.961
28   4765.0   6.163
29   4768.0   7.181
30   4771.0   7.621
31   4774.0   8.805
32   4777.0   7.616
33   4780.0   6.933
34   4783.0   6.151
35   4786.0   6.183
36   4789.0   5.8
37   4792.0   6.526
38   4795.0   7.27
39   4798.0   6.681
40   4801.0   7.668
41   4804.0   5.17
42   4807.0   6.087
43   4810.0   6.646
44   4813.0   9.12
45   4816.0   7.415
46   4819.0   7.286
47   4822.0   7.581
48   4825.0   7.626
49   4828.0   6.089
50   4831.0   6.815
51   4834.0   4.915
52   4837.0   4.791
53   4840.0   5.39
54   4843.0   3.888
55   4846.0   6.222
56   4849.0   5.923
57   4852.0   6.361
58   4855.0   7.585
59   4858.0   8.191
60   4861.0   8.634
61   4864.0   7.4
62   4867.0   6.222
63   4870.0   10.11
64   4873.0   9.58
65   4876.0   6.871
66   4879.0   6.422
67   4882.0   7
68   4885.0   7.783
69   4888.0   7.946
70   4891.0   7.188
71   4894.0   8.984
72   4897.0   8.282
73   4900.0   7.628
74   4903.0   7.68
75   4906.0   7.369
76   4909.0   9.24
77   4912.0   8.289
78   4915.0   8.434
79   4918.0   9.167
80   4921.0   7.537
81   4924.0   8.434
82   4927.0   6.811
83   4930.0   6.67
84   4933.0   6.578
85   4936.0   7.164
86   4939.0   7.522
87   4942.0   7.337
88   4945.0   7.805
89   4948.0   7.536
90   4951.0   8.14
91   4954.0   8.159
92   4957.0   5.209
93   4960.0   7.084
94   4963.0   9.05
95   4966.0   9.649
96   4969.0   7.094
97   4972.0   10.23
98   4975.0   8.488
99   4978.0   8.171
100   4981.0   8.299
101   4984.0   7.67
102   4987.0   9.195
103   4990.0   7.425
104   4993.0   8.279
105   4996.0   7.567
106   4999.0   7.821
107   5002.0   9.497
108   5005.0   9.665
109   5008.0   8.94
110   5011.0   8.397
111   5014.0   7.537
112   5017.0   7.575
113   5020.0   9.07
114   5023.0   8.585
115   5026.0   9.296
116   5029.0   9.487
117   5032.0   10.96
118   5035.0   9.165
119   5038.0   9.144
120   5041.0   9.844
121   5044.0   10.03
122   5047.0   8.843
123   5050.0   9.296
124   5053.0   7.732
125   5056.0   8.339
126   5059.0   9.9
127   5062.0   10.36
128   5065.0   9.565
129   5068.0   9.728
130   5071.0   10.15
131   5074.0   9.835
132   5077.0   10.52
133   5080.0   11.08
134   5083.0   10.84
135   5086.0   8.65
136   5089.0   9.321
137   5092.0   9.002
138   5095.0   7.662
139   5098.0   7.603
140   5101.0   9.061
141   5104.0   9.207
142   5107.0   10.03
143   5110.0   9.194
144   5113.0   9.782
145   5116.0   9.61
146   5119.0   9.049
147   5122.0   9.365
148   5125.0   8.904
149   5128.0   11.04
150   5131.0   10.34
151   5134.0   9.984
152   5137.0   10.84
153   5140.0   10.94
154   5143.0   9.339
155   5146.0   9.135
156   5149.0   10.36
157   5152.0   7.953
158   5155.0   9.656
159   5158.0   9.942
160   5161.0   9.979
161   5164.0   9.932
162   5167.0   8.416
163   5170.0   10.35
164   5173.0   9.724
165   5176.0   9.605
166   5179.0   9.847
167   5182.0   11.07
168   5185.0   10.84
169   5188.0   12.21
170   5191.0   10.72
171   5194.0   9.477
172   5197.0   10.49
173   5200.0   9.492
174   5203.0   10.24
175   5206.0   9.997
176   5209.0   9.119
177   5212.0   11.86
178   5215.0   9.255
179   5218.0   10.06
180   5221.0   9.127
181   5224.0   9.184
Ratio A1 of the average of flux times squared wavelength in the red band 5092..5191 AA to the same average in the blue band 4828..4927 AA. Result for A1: 1.47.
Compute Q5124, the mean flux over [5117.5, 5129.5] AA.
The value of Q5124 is 9.59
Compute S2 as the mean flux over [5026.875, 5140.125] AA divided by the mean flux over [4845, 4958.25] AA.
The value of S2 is 1.25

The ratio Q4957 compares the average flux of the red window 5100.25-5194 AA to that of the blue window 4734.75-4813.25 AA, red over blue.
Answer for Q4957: 1.5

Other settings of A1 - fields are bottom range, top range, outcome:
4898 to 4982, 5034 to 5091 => 1.28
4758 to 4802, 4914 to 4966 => 1.20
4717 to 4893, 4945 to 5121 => 1.44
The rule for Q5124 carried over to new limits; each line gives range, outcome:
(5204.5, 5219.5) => 10.1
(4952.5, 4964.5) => 7.38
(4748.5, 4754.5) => 6.31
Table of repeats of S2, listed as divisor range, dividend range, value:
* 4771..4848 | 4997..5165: 1.42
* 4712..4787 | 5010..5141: 1.44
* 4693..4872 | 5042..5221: 1.48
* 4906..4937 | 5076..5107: 1.19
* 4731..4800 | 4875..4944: 1.16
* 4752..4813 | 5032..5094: 1.45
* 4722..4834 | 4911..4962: 1.13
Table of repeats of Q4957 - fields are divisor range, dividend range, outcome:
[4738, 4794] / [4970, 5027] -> 1.30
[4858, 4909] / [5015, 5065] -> 1.17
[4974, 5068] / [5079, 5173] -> 1.08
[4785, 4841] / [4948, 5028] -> 1.26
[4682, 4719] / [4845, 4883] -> 1.20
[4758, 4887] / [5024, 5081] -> 1.40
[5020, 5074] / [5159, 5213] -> 1.08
